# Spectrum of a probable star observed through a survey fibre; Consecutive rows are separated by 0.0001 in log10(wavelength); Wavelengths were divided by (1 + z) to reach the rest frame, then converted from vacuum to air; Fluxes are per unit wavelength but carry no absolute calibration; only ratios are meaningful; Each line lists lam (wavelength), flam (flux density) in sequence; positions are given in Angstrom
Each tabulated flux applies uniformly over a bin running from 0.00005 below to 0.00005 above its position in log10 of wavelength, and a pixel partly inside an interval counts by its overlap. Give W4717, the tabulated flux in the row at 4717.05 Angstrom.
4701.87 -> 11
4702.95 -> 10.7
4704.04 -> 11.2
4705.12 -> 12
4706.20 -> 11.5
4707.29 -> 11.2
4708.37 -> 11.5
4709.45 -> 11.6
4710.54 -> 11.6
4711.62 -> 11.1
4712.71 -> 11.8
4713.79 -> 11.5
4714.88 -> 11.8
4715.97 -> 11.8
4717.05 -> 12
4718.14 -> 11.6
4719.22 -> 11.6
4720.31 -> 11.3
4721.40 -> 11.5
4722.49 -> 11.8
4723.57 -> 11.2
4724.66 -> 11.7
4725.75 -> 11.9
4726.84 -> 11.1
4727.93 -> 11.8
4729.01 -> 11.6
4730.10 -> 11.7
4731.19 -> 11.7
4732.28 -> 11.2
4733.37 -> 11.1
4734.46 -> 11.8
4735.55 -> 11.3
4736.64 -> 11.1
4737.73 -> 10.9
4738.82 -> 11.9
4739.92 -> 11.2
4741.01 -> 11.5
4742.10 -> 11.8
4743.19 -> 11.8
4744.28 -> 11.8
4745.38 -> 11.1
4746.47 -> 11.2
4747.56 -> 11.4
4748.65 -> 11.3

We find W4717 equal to 12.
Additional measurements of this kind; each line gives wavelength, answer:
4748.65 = 11.3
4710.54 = 11.6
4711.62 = 11.1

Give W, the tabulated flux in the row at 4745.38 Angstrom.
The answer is 11.1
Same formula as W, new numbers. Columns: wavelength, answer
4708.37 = 11.5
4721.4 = 11.5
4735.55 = 11.3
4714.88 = 11.8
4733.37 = 11.1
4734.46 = 11.8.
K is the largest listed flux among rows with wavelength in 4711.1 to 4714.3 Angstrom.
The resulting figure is 11.8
